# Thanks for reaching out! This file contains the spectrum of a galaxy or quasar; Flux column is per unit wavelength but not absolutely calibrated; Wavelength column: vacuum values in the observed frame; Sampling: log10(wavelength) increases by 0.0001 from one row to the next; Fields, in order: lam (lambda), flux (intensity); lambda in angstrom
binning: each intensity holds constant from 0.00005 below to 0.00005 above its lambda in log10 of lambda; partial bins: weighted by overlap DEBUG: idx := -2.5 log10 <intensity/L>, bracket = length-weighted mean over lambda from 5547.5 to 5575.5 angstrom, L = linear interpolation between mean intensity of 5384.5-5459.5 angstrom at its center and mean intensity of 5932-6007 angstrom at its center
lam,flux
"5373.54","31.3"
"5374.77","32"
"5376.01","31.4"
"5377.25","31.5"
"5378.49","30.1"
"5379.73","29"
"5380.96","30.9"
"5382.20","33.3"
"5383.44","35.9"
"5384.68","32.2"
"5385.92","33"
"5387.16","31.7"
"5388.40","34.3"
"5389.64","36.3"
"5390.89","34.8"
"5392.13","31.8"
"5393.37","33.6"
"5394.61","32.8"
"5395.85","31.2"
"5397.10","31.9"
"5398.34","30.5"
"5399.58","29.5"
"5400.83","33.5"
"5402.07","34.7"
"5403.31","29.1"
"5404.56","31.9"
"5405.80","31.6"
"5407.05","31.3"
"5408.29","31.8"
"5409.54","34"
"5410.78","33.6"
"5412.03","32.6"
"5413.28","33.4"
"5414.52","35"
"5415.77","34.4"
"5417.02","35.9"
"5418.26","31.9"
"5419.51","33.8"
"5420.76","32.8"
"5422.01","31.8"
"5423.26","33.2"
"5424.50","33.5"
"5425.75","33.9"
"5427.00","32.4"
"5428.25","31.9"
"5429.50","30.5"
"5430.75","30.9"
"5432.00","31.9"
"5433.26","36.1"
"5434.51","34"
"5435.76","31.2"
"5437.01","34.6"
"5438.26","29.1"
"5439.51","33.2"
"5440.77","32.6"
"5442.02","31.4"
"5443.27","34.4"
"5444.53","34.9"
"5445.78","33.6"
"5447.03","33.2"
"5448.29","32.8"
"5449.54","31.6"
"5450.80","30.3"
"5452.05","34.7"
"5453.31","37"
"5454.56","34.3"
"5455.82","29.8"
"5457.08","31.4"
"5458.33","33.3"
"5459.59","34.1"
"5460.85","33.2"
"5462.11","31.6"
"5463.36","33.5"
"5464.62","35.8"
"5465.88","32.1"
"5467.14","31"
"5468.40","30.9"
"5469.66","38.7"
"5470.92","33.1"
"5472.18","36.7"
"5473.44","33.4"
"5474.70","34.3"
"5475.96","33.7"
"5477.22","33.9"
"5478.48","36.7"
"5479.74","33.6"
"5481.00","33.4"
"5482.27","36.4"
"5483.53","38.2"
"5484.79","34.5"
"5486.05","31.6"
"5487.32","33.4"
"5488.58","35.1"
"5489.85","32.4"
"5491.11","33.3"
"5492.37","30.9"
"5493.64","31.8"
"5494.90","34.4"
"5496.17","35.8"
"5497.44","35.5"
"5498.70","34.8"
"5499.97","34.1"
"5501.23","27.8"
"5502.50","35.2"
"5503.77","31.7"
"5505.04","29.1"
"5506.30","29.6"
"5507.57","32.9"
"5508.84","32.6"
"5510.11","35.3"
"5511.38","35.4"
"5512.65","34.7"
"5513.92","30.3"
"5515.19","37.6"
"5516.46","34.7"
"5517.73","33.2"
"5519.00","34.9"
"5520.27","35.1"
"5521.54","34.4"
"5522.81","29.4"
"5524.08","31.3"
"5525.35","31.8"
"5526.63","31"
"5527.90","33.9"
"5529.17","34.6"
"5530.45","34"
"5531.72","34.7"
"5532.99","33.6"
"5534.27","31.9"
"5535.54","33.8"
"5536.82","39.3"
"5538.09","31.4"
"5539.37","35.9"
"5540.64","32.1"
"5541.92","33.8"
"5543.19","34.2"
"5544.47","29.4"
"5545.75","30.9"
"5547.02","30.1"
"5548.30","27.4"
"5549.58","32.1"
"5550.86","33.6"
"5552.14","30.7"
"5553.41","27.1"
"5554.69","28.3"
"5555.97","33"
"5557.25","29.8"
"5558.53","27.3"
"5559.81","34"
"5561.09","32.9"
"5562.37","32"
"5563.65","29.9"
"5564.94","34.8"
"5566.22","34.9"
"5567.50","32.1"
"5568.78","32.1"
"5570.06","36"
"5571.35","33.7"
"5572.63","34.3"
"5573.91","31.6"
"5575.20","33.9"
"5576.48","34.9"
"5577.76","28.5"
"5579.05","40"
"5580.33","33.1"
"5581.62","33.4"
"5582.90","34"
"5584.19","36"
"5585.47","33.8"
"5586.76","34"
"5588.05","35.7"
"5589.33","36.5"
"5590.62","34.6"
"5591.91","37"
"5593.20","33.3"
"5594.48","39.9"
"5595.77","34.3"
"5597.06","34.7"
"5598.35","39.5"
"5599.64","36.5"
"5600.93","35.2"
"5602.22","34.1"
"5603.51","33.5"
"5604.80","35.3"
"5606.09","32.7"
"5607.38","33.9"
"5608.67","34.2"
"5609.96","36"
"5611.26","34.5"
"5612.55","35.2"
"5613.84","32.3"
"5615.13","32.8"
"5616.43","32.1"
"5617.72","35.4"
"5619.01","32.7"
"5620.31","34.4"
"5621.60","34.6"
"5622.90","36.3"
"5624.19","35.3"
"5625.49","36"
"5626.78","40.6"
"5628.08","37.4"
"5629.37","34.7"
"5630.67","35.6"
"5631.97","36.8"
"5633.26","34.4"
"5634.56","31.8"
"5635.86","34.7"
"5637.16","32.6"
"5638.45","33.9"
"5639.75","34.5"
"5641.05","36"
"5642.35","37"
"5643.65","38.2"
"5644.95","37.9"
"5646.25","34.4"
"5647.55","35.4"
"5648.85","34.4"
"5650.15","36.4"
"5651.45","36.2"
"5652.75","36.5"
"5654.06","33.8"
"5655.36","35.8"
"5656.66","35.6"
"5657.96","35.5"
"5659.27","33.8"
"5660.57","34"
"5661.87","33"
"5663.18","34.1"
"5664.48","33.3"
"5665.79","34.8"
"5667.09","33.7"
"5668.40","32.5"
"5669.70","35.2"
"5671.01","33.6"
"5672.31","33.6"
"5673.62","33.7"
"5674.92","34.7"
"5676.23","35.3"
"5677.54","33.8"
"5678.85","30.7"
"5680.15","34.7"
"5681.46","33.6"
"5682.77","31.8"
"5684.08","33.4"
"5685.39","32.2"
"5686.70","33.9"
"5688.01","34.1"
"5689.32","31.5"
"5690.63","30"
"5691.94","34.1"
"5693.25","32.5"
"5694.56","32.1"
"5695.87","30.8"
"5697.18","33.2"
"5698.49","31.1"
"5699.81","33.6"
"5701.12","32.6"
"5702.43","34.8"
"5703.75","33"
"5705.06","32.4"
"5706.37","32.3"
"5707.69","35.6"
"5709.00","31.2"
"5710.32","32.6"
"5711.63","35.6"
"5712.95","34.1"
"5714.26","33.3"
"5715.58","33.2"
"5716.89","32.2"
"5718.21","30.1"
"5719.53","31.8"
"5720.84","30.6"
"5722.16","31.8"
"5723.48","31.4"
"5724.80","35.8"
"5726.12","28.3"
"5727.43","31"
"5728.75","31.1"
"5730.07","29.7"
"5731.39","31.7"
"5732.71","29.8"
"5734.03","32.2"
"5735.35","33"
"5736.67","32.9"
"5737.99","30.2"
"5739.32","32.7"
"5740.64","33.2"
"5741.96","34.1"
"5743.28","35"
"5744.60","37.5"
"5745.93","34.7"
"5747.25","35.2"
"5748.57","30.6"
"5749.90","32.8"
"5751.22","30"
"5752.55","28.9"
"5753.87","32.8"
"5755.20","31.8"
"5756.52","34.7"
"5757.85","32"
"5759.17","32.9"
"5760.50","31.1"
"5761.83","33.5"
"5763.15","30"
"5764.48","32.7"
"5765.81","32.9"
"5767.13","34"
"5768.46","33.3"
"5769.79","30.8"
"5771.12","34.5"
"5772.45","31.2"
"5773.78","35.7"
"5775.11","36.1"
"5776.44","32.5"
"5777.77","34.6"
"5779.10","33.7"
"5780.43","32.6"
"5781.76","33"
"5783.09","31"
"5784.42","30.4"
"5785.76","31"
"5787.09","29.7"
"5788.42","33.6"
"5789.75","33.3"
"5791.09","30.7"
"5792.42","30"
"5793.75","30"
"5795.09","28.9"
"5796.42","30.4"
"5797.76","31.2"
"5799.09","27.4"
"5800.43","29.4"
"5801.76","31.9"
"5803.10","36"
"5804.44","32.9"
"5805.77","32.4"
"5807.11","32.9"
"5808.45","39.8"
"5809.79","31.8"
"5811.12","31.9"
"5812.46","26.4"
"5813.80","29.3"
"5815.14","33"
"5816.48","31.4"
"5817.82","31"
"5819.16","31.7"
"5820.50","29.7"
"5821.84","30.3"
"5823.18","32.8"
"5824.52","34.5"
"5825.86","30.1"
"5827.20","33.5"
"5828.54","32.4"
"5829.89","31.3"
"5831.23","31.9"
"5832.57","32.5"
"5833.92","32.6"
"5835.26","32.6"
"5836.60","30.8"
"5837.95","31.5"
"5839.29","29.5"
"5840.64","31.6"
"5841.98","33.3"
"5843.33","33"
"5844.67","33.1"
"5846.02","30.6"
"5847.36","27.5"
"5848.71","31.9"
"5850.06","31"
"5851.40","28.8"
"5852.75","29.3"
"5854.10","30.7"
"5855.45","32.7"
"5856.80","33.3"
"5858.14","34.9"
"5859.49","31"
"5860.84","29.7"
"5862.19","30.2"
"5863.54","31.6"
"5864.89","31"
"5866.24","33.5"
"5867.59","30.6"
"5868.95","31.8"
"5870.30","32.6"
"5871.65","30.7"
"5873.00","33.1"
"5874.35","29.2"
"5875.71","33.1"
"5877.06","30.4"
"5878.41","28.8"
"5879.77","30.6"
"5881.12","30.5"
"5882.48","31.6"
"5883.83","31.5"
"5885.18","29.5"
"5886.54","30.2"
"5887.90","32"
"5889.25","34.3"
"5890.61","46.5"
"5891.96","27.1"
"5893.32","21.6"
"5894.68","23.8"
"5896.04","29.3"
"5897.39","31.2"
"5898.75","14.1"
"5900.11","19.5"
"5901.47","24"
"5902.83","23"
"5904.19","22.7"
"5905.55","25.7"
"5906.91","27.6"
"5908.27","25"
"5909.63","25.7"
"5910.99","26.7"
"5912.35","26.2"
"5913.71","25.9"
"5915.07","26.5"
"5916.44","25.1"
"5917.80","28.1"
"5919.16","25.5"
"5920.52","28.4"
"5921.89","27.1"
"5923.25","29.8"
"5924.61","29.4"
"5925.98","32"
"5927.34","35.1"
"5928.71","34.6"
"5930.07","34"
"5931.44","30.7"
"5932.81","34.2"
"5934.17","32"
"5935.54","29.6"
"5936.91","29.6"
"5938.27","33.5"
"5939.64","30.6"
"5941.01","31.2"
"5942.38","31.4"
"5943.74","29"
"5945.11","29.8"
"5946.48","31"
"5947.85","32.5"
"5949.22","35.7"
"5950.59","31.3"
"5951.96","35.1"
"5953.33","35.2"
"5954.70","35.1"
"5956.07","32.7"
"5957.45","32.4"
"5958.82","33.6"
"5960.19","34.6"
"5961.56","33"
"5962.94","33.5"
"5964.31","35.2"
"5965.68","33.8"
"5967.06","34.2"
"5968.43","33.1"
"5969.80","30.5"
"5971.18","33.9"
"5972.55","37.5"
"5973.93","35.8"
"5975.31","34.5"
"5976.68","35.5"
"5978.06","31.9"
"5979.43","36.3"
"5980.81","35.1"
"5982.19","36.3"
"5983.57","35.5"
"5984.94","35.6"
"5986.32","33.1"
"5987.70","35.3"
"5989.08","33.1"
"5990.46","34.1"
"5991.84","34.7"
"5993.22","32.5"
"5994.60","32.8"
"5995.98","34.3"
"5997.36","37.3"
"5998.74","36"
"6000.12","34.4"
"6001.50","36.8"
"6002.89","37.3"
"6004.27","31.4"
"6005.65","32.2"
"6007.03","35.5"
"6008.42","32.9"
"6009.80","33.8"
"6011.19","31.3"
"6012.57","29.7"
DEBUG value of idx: 0.04 mag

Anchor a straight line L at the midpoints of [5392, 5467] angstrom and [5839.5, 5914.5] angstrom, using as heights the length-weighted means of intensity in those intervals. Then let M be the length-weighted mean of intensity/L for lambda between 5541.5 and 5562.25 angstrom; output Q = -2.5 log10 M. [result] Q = 0.03 mag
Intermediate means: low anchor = 32.8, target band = 30.9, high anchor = 29.5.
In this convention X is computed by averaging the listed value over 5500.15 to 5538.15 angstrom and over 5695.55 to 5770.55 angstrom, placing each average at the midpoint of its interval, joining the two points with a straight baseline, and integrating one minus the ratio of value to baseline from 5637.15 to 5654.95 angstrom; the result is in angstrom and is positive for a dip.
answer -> -1.5 angstrom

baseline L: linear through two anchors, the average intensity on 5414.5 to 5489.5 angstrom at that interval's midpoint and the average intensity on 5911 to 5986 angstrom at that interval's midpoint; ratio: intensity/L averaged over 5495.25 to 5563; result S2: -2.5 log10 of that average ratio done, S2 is 0.02 mag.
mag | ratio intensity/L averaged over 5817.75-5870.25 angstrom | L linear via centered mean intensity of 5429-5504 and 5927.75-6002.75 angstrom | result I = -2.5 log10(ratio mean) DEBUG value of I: 0.068 mag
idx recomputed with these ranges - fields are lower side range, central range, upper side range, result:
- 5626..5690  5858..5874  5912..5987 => 0.05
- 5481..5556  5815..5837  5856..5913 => -0.07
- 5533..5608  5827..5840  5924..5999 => 0.06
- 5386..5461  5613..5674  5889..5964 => -0.11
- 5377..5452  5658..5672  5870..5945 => -0.10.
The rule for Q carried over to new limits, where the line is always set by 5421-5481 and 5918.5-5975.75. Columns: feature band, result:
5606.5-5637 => -0.06 mag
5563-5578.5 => 0.00 mag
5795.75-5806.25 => 0.04 mag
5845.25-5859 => 0.05 mag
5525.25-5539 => -0.02 mag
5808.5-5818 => 0.05 mag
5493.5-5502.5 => -0.02 mag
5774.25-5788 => 0.00 mag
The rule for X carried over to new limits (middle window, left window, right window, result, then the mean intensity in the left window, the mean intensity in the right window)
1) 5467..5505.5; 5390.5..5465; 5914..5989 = -1.2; 32.8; 32.5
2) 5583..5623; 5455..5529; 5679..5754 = -2.3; 33.4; 32.5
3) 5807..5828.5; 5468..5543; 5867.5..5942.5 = -1.2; 33.7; 29.2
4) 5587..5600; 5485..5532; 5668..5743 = -1.2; 33.2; 32.6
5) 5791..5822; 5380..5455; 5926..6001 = 1.9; 32.9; 33.6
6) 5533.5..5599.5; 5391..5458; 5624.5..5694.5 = 0.9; 32.7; 34.5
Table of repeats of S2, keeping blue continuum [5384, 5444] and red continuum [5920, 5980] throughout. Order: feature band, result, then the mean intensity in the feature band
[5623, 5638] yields -0.09 mag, 35.5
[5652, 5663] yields -0.06 mag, 34.7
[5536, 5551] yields 0.01 mag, 32.5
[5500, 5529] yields 0.00 mag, 32.9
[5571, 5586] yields -0.04 mag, 34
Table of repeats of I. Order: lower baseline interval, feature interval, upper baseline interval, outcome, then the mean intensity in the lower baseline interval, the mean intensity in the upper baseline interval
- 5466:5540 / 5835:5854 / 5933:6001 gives 0.088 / 33.7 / 33.6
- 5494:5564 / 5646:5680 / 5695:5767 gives -0.061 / 32.6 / 32.5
